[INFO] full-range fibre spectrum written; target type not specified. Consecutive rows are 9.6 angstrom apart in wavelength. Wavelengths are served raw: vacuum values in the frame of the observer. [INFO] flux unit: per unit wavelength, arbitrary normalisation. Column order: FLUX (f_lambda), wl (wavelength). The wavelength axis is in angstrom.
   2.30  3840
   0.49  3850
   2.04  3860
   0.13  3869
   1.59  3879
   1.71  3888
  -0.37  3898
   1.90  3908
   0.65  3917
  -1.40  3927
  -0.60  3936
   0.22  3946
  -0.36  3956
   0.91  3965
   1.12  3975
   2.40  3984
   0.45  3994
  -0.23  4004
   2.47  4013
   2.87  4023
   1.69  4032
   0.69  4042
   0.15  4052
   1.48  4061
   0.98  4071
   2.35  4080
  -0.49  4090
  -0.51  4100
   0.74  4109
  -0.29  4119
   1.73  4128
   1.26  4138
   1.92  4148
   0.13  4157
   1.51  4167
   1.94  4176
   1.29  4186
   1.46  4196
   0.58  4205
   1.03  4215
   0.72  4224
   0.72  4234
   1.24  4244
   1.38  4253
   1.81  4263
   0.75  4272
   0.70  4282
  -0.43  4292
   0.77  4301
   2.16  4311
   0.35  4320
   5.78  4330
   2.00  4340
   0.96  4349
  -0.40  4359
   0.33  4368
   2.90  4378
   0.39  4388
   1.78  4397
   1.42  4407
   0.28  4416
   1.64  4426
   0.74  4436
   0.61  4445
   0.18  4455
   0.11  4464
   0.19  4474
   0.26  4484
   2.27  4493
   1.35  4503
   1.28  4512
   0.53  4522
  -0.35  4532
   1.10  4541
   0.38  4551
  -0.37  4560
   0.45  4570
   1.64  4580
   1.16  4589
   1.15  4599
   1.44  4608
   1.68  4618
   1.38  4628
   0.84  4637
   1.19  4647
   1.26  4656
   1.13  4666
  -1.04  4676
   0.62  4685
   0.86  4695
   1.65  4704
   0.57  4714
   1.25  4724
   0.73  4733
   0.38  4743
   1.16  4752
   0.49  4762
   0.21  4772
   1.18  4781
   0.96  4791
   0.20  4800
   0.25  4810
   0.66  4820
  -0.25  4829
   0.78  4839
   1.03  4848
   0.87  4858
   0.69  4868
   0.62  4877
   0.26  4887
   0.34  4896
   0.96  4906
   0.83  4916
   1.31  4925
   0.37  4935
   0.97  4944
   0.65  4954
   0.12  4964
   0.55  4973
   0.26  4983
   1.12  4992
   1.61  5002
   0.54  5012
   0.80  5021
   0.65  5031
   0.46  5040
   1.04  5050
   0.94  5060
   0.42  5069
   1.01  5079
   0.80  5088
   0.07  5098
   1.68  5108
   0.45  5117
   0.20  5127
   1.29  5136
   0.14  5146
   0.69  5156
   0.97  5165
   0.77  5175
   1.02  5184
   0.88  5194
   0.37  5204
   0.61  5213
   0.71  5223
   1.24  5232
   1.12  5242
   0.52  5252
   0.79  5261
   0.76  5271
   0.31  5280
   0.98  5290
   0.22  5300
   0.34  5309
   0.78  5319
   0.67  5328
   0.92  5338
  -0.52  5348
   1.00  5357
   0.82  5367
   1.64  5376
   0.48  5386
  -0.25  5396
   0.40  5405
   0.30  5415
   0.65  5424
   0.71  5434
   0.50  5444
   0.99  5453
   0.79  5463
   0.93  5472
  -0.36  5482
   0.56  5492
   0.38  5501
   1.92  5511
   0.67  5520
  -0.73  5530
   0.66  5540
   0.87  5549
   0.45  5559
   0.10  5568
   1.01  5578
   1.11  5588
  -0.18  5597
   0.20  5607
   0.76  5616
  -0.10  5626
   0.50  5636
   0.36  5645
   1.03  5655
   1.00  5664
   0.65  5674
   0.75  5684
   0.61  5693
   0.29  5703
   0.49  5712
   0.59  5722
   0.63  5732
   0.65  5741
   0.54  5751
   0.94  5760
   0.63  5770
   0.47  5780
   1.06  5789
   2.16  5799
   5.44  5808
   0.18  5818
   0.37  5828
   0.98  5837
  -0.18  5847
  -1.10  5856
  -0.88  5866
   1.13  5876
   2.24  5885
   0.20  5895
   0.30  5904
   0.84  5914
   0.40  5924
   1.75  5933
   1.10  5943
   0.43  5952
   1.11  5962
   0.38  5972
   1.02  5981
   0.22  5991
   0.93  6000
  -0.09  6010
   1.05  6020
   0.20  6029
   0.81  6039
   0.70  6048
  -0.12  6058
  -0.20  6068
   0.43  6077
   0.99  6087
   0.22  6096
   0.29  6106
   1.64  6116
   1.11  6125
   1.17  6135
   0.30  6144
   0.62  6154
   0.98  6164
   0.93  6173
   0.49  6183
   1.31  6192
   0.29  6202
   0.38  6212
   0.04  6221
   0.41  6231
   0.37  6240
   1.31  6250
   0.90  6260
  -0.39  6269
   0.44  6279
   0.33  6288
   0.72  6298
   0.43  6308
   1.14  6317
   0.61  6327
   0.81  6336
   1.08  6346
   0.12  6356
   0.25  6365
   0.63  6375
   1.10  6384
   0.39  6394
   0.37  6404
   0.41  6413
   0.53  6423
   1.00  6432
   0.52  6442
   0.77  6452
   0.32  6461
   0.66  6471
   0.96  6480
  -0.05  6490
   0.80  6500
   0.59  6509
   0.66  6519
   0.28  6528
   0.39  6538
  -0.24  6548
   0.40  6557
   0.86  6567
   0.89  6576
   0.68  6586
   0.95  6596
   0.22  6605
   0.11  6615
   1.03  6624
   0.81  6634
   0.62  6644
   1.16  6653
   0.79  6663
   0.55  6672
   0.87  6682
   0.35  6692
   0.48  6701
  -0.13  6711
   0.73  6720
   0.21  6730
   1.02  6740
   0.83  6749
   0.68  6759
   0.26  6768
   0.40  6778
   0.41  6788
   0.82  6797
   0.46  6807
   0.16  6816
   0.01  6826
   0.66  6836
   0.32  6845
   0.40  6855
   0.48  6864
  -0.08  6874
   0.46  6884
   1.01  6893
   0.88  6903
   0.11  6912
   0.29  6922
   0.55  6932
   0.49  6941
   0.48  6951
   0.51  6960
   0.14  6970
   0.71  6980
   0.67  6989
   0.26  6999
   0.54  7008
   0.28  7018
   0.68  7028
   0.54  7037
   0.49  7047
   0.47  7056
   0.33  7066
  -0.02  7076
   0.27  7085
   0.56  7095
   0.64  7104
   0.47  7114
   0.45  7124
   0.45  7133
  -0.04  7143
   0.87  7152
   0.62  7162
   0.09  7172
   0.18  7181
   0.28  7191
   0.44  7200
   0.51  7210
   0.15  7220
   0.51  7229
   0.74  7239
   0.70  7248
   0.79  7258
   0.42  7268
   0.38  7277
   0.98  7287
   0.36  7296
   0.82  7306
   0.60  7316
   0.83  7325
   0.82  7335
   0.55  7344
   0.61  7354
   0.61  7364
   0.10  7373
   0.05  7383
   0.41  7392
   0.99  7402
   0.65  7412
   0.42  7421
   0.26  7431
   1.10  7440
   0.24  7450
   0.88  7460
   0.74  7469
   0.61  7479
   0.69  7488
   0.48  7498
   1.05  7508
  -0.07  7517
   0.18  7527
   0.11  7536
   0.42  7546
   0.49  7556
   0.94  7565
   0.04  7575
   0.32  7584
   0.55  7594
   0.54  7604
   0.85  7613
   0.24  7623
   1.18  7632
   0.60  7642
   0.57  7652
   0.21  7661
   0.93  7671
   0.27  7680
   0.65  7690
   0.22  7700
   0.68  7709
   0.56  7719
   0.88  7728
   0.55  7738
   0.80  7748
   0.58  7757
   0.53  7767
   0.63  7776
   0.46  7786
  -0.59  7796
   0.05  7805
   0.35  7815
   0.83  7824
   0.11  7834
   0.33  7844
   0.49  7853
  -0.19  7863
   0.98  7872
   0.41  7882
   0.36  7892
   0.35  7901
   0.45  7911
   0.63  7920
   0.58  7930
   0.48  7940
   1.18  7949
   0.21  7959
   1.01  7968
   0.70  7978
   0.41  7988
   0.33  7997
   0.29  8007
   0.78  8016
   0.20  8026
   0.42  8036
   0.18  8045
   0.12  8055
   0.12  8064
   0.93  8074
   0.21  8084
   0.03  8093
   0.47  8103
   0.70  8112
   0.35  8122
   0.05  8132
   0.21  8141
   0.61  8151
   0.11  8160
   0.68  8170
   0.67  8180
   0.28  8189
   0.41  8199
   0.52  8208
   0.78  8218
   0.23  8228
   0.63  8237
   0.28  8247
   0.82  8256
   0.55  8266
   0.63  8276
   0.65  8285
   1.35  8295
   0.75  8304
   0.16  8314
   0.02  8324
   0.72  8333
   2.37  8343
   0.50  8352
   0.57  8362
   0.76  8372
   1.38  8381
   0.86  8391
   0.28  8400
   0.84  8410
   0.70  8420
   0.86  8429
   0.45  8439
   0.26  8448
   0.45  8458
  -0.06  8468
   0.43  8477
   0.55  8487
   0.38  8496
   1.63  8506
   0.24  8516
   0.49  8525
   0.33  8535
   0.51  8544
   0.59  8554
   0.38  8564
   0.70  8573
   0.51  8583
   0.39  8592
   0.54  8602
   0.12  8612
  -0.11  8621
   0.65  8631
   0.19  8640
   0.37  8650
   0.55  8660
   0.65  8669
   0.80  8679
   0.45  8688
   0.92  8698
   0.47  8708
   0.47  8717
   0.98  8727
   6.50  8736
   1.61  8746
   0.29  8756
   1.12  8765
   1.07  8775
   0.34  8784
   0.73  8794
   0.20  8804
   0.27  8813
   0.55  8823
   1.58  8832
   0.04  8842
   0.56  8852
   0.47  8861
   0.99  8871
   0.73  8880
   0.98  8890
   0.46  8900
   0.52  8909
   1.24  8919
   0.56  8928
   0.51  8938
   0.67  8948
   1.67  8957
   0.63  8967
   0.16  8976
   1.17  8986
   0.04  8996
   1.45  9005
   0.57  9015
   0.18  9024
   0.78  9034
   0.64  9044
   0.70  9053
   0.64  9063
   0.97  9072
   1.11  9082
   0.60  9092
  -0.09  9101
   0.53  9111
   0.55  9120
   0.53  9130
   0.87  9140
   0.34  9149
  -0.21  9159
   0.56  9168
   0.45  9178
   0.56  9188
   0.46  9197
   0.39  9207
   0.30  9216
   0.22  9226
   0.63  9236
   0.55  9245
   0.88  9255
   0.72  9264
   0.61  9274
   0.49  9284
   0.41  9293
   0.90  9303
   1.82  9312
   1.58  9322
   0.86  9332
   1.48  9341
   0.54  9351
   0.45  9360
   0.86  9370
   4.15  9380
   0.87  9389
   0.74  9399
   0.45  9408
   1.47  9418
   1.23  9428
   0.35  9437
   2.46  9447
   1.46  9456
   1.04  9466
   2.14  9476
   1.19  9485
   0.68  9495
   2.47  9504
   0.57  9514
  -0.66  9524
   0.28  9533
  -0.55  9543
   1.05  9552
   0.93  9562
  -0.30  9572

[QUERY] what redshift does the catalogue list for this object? 1.34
